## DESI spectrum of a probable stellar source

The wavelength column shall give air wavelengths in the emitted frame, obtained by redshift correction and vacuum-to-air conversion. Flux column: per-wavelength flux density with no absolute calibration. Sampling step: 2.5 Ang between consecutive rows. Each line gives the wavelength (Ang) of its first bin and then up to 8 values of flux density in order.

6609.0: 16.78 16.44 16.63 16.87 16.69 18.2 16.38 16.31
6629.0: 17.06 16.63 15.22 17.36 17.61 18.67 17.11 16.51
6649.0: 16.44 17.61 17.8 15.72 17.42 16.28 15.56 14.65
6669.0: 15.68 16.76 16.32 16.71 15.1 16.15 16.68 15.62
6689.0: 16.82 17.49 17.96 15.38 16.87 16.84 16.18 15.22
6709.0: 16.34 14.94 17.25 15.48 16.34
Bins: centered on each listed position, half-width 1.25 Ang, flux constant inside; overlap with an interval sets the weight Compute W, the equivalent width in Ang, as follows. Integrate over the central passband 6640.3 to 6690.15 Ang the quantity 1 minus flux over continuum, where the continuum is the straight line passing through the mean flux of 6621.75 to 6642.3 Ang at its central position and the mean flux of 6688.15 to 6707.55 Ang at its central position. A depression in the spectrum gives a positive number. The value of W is 0.86 Ang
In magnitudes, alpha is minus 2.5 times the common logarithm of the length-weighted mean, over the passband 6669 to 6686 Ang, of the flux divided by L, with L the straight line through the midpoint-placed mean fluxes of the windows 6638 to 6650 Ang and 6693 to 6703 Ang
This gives 0.05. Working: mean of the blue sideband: 17.3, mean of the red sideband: 16.7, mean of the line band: 16.2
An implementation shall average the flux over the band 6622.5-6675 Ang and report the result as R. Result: 16.6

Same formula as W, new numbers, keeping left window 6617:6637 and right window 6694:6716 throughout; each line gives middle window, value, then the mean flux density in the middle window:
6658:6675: 0.4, 16.1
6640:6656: -0.7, 17.3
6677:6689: 0.2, 16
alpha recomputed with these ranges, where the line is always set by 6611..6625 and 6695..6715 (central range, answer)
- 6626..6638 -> 0.01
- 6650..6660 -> -0.03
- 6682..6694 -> -0.03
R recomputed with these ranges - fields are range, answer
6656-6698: 16.3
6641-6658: 17.1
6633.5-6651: 17.1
